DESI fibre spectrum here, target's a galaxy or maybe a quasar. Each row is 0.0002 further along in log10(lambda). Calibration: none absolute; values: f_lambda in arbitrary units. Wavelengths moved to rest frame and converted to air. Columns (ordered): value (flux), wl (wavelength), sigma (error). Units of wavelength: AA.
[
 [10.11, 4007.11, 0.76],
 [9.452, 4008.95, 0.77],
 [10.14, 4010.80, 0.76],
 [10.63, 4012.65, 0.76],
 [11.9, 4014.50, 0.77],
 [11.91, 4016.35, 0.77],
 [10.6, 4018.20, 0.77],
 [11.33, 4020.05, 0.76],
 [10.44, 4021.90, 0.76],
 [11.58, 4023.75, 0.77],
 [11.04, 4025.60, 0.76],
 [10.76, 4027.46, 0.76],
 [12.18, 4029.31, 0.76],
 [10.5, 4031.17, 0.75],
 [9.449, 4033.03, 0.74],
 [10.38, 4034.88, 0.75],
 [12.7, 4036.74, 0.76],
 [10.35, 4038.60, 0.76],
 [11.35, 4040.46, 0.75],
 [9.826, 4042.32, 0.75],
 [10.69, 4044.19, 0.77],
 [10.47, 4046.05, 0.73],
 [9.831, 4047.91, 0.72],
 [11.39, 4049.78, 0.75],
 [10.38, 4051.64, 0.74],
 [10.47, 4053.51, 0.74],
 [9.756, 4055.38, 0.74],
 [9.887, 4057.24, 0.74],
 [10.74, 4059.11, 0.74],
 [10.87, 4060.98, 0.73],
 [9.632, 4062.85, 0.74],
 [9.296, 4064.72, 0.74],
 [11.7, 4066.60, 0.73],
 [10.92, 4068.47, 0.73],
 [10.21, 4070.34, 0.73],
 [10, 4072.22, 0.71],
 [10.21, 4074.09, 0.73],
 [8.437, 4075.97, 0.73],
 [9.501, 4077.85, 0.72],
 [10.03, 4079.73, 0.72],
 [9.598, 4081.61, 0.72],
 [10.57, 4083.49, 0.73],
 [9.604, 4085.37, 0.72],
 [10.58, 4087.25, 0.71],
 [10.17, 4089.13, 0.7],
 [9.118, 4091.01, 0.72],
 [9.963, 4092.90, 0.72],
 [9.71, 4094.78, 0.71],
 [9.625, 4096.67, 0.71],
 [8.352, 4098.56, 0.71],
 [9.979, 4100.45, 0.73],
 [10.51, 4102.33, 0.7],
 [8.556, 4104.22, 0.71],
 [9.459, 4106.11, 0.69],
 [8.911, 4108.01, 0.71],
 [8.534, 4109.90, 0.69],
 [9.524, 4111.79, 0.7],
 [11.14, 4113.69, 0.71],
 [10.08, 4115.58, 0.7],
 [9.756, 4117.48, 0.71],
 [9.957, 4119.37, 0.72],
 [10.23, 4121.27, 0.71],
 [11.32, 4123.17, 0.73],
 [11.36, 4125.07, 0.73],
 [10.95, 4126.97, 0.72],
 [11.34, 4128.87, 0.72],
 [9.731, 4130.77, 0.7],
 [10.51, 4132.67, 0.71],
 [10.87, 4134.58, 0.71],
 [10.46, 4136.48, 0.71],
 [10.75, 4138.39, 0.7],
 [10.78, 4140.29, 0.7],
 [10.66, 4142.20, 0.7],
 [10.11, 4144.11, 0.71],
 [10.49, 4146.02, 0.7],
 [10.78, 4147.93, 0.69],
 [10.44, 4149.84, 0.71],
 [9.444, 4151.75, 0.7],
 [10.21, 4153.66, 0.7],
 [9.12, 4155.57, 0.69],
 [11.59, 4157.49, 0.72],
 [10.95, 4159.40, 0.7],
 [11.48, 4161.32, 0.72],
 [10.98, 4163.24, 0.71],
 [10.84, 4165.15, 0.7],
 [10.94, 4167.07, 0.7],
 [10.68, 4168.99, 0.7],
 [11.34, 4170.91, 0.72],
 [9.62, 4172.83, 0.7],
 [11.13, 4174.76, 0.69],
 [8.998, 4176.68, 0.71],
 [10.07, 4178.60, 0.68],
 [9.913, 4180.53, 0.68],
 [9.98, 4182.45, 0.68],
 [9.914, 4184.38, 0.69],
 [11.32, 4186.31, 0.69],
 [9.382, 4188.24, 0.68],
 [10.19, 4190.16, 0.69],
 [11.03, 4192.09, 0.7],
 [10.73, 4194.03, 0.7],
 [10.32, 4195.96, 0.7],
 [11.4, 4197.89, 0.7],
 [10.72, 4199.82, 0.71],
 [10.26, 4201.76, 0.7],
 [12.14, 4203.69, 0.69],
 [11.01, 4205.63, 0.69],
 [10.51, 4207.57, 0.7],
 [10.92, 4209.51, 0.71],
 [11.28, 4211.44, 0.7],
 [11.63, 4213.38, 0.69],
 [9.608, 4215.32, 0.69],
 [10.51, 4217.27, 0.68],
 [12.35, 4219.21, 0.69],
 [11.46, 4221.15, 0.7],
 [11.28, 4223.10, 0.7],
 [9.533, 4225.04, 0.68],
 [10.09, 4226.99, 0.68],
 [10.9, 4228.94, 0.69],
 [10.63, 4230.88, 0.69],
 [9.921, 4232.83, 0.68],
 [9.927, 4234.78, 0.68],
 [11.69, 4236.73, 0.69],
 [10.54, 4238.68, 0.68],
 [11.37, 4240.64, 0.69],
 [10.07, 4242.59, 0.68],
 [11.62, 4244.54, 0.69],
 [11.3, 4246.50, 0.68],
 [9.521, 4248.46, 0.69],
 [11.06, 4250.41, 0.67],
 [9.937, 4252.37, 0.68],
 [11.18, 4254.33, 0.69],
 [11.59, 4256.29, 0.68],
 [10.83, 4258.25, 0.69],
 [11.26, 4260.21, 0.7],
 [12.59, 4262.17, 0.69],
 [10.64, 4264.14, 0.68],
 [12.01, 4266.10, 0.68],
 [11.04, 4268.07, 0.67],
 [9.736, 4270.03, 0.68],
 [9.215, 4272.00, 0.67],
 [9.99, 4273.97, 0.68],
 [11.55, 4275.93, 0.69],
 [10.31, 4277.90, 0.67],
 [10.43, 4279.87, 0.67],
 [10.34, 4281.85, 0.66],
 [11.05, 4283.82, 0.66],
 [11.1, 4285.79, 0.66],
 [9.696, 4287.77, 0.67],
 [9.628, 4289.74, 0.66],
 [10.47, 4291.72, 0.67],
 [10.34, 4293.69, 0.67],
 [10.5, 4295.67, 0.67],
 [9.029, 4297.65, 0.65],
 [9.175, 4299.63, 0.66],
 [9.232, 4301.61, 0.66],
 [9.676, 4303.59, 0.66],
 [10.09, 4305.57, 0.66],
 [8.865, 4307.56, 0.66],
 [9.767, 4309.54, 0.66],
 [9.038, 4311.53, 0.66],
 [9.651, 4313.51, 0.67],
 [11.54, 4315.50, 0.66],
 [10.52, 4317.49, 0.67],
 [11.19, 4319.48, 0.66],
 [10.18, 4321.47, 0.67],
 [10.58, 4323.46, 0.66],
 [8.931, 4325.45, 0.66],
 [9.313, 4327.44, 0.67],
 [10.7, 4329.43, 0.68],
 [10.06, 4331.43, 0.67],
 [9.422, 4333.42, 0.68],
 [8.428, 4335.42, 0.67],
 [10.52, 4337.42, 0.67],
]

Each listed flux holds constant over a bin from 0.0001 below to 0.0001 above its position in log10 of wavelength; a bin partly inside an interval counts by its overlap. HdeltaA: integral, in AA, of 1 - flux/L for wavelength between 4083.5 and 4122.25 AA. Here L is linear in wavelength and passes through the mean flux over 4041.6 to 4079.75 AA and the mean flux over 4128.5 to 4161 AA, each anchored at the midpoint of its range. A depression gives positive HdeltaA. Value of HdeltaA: 2.39 AA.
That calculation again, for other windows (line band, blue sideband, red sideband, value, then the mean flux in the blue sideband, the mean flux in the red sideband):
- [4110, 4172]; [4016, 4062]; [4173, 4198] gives -0.8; 10.7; 10.3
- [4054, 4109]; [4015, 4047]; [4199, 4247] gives 5.3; 10.9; 10.8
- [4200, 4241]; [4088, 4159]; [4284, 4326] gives -3.1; 10.1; 9.99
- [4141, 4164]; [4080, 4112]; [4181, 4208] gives -0.8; 9.59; 10.6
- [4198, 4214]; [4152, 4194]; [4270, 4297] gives -1.0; 10.4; 10.3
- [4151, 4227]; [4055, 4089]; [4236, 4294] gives -1.1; 10.1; 10.7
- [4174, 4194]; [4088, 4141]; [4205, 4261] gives 0.6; 10.1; 10.8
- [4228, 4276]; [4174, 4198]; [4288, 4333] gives -3.3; 10.3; 9.92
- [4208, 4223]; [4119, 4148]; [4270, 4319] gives -1.1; 10.7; 10.1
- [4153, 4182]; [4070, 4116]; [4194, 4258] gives -0.6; 9.68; 10.8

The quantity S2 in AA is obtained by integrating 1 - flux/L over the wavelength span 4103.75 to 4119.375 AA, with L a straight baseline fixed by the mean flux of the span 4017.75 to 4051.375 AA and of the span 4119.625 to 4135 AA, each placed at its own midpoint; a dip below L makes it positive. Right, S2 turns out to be 1.8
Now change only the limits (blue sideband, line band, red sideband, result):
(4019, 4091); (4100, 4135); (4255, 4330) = 0.9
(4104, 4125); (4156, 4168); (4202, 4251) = -0.9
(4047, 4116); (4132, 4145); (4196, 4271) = -0.4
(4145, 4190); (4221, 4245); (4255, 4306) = -0.5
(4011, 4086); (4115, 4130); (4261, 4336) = -0.3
